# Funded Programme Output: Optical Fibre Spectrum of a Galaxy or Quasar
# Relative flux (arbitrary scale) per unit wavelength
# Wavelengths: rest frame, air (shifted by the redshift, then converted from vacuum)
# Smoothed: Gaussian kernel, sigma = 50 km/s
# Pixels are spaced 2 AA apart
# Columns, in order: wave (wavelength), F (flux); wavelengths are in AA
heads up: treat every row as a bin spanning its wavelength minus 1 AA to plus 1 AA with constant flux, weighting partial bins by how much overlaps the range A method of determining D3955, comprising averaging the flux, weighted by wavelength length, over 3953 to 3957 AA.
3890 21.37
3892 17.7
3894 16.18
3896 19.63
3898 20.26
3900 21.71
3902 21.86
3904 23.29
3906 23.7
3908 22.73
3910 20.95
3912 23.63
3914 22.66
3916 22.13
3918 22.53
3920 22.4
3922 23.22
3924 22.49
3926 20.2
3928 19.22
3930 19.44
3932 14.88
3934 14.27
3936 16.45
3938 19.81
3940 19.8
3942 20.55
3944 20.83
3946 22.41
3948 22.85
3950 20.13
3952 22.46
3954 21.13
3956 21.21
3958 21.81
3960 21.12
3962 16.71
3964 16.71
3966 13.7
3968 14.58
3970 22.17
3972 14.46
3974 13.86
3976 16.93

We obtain 21.2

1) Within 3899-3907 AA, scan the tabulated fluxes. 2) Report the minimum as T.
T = 21.71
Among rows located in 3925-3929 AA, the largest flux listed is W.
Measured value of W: 20.2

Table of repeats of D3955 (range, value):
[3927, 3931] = 19.3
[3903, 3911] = 22.7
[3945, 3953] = 22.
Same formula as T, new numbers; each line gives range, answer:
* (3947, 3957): 20.13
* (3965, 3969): 13.7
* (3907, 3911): 20.95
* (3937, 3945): 19.8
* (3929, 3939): 14.27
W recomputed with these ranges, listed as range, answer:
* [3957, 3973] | 22.17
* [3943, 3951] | 22.85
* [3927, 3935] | 19.44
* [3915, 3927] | 23.22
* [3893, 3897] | 19.63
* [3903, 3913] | 23.7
